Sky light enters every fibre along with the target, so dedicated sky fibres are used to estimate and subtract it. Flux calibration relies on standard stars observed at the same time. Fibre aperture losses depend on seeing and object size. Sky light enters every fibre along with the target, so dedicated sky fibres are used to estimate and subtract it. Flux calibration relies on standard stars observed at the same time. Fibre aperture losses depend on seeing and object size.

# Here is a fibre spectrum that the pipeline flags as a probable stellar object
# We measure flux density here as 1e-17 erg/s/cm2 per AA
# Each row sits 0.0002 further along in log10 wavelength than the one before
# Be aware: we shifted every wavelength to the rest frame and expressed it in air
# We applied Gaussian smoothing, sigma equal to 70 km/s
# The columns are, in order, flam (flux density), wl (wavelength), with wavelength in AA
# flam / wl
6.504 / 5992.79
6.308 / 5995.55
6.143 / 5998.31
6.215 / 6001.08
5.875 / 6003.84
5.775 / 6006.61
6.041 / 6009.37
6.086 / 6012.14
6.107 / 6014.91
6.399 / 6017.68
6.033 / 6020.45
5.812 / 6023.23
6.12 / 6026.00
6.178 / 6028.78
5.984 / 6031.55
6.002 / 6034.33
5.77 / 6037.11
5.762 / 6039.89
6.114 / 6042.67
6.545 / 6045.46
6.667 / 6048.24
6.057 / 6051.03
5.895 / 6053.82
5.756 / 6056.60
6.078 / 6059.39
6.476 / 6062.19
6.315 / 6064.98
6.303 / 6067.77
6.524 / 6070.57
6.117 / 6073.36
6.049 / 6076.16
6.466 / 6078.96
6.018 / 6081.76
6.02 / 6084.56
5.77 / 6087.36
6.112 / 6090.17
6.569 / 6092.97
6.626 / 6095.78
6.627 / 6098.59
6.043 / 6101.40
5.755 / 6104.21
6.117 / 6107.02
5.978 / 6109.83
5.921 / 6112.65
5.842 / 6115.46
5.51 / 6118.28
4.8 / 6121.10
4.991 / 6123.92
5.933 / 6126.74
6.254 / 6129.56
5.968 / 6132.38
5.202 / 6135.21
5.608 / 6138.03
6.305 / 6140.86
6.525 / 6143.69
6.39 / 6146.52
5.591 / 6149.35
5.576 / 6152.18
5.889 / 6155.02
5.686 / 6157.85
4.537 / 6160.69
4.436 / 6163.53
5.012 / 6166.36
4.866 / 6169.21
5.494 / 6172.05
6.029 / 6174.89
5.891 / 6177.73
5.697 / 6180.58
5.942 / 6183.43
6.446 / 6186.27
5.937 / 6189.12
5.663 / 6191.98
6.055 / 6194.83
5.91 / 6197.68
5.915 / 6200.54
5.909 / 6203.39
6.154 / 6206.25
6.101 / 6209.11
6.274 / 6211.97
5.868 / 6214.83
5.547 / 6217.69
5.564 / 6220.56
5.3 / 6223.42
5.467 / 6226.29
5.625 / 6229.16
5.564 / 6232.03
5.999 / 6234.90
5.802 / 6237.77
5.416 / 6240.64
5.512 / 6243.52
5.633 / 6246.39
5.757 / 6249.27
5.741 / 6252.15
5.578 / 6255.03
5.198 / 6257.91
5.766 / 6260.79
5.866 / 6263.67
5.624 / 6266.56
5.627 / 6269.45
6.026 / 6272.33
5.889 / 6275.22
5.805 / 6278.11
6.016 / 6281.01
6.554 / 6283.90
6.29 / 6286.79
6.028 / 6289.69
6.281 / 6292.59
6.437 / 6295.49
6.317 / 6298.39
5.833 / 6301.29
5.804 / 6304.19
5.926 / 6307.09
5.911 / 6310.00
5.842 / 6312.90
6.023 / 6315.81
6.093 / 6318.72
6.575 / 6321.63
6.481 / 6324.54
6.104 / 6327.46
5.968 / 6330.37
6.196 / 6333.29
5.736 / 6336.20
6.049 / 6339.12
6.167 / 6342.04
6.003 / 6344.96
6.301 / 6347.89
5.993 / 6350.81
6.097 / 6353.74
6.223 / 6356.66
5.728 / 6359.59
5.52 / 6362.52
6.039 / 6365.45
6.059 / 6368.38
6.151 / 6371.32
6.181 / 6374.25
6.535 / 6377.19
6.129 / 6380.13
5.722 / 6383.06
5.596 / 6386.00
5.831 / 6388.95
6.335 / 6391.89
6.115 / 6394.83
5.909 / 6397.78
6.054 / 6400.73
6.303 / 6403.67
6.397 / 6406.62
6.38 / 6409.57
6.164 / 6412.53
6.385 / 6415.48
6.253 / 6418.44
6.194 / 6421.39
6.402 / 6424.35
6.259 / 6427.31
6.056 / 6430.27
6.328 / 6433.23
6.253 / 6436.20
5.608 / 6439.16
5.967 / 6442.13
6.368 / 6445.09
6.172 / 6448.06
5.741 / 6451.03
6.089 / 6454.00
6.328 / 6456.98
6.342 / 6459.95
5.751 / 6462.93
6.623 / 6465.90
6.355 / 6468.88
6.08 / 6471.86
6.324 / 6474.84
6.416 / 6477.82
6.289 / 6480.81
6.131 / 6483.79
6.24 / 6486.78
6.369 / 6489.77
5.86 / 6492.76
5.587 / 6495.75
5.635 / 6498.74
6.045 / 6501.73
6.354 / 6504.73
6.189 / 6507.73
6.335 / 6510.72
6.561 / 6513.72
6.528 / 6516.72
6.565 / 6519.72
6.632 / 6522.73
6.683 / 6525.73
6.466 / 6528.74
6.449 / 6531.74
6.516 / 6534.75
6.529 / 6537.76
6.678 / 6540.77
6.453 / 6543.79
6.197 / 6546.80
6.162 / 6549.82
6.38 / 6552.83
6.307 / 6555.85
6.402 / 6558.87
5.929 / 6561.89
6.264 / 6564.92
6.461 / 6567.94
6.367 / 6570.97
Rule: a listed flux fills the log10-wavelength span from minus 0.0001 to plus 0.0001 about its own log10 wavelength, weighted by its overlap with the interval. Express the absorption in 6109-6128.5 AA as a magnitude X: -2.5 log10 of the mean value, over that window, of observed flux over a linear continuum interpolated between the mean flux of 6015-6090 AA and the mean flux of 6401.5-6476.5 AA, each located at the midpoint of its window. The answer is 0.11 mag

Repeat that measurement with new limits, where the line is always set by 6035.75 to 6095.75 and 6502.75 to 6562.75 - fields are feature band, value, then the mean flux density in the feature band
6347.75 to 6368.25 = 0.06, 5.97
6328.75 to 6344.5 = 0.05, 6.03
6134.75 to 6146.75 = 0.03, 6.03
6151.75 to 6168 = 0.20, 5.16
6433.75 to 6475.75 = 0.04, 6.14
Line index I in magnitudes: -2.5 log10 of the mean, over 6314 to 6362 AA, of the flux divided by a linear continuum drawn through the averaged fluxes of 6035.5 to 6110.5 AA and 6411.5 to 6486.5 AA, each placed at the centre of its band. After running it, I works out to 0.02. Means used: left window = 6.17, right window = 6.2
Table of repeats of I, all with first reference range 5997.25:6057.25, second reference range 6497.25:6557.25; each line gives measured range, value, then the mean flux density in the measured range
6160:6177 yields 0.20 mag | 5.12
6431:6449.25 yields 0.04 mag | 6.11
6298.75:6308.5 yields 0.06 mag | 5.91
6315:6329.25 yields 0.00 mag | 6.26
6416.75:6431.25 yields 0.01 mag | 6.24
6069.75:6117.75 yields 0.00 mag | 6.13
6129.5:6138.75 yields 0.08 mag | 5.7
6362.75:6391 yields 0.05 mag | 6.01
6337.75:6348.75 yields 0.03 mag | 6.12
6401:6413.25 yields 0.00 mag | 6.3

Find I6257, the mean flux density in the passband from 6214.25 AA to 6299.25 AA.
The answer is 5.8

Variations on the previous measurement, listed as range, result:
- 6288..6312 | 6.06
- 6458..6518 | 6.2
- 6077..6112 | 6.17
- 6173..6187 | 5.97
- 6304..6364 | 6.04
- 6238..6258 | 5.59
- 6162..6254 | 5.7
